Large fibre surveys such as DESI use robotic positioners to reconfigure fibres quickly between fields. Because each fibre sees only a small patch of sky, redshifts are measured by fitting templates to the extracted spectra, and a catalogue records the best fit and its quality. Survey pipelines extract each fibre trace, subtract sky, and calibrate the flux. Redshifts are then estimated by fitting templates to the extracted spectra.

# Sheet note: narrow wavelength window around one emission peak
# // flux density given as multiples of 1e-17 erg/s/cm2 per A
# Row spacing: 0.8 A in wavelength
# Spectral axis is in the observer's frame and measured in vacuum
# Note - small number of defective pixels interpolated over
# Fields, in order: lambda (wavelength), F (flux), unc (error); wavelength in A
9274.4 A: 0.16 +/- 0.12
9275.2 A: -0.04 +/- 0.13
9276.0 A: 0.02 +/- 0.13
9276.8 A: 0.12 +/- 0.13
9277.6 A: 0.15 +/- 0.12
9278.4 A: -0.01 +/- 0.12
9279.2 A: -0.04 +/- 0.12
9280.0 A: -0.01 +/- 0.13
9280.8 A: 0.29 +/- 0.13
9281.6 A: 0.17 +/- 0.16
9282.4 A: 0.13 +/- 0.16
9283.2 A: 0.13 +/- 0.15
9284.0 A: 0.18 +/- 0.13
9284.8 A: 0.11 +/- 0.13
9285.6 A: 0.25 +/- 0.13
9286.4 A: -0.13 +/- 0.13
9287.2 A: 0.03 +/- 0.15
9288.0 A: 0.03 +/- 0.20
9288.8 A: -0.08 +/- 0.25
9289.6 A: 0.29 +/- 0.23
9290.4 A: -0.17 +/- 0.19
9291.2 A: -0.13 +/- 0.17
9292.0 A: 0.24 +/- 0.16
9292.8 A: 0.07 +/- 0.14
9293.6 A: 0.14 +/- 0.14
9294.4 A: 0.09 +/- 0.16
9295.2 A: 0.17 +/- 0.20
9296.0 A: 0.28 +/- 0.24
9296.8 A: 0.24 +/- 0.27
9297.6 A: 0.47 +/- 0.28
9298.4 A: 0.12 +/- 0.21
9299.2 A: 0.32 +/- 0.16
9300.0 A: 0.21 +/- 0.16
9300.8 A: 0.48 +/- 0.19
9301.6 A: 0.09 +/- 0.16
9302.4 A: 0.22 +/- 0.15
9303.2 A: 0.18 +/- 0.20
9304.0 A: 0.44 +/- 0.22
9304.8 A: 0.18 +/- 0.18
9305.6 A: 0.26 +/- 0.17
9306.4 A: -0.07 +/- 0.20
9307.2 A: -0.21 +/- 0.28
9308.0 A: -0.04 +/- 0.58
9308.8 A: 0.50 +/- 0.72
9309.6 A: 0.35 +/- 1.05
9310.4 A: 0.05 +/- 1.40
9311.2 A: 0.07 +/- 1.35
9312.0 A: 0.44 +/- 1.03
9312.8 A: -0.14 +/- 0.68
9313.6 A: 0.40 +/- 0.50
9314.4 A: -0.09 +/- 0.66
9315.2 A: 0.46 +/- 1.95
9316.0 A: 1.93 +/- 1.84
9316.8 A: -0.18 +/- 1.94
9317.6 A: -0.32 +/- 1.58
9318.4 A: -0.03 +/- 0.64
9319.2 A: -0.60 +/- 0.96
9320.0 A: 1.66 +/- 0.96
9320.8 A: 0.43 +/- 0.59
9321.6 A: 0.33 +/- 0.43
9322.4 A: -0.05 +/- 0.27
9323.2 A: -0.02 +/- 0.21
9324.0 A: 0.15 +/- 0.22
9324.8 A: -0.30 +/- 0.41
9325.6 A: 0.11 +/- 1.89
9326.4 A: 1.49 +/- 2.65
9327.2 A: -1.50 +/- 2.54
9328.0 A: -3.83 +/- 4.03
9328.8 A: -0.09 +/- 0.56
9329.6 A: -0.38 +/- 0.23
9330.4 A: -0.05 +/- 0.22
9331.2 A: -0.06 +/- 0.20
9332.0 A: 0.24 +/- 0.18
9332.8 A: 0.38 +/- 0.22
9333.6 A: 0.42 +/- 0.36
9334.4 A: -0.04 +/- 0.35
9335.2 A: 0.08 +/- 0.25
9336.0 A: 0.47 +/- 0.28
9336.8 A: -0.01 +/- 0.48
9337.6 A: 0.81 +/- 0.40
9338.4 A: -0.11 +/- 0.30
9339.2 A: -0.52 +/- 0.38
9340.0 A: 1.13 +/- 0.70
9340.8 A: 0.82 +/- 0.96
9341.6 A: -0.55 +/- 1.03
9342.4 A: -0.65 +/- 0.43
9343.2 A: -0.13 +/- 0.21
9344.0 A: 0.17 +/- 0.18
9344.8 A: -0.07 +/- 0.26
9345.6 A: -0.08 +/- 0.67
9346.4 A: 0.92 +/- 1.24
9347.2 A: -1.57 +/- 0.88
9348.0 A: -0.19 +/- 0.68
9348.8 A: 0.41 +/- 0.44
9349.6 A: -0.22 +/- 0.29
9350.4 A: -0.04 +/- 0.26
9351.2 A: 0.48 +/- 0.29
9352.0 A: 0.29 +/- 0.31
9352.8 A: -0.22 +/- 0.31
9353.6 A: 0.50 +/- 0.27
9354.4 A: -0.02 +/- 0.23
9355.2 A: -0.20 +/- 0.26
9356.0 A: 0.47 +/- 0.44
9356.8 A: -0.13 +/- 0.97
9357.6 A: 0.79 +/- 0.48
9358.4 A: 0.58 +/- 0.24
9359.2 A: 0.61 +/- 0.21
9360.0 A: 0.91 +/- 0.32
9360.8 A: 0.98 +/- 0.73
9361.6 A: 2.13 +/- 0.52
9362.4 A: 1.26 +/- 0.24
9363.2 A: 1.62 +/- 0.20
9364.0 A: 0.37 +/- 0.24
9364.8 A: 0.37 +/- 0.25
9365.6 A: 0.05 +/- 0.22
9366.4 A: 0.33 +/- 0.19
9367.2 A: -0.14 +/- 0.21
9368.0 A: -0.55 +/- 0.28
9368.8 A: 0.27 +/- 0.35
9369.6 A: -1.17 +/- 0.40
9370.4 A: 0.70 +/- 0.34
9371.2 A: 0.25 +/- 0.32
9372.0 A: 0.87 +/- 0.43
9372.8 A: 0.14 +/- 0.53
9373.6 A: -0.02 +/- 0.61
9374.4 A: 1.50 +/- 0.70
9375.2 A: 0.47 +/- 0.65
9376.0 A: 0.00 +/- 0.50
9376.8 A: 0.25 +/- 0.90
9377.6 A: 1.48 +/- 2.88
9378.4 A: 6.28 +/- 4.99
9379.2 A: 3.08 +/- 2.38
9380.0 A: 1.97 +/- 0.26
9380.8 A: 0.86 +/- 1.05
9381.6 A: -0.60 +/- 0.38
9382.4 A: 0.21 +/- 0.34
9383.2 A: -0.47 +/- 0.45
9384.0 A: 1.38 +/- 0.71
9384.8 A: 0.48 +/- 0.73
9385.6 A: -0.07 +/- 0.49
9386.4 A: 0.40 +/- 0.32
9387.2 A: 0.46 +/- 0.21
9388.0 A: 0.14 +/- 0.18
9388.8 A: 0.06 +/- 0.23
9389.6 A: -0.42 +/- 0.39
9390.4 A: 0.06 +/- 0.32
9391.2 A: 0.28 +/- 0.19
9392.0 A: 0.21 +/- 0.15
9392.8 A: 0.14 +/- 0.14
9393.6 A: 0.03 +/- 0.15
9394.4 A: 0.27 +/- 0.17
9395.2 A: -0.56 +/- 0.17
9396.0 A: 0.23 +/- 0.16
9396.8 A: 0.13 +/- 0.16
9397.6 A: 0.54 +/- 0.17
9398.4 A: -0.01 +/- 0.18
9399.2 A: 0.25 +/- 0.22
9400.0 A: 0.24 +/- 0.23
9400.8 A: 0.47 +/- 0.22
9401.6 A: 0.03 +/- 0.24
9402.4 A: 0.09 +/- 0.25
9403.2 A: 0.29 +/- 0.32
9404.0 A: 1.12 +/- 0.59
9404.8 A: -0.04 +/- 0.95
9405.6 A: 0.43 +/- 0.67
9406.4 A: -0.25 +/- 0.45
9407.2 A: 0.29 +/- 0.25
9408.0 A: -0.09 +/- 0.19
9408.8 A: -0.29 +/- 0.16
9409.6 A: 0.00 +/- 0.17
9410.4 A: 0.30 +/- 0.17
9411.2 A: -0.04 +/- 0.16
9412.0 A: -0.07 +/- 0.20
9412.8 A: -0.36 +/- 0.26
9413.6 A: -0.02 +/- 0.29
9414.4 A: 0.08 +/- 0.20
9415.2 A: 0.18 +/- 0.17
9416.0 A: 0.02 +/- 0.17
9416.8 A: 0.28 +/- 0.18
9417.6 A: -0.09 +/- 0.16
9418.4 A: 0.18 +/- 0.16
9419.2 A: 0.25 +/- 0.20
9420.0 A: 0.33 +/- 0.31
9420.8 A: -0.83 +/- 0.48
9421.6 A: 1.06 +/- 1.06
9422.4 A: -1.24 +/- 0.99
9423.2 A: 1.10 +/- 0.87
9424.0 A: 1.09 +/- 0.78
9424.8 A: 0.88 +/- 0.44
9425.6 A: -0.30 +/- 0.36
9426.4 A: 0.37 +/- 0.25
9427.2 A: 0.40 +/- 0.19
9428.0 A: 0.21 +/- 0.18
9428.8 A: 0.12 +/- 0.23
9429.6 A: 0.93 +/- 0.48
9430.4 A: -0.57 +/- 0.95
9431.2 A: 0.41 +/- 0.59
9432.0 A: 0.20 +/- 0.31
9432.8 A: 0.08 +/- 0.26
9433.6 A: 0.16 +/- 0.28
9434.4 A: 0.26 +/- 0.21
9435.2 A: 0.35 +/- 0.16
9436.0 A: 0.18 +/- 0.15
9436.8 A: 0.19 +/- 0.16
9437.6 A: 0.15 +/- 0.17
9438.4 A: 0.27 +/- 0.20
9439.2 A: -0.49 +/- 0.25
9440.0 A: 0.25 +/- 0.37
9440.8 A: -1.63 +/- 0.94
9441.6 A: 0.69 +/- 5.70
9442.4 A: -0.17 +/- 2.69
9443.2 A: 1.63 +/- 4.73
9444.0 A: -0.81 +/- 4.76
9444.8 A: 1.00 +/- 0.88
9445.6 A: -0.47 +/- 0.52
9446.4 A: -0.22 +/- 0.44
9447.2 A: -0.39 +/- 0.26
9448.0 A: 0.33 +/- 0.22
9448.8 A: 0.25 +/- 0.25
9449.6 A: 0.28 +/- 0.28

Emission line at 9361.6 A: H-beta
